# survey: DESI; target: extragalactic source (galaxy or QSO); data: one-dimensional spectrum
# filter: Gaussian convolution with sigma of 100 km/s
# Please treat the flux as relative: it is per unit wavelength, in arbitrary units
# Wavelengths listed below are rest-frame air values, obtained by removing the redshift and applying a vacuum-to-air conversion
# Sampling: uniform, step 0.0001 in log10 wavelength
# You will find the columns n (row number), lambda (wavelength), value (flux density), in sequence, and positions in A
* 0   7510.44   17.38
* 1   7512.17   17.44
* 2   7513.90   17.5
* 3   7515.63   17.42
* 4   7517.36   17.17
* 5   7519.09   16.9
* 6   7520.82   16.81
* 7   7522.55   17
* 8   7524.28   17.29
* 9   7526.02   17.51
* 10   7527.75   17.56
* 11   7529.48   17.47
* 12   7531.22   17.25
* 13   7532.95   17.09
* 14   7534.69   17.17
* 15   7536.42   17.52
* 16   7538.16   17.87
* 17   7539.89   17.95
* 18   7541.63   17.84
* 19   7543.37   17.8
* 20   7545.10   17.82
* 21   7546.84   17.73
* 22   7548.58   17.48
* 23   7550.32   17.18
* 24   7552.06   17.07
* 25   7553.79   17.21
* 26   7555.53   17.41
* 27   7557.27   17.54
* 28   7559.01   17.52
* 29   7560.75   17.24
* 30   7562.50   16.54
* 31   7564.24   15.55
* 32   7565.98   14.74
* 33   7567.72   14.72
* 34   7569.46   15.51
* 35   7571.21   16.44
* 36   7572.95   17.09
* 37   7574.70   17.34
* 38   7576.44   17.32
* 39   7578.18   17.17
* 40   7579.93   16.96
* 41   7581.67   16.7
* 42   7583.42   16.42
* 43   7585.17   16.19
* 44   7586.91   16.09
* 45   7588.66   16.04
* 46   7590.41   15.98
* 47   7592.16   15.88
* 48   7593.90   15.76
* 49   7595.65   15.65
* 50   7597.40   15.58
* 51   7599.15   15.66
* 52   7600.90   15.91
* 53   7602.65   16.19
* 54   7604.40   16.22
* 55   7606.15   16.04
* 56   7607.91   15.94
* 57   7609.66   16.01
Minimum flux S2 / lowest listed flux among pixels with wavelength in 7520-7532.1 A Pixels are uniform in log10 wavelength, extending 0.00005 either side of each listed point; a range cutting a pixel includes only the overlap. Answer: 16.81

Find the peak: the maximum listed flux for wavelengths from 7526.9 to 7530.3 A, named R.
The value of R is 17.56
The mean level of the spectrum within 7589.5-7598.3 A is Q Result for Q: 15.8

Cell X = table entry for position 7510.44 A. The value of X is 17.38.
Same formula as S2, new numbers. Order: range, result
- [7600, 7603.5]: 15.91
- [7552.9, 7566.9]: 14.74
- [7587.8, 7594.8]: 15.76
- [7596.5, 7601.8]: 15.58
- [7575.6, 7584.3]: 16.42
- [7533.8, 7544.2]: 17.17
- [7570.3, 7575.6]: 16.44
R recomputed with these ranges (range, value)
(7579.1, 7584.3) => 16.96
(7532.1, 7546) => 17.95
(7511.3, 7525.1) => 17.5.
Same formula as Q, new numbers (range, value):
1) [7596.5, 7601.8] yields 15.7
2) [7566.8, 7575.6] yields 16.2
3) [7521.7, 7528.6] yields 17.3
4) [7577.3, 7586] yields 16.7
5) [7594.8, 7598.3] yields 15.6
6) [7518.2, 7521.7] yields 16.9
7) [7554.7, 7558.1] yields 17.5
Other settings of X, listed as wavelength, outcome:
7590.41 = 15.98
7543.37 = 17.8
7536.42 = 17.52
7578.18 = 17.17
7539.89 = 17.95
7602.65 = 16.19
